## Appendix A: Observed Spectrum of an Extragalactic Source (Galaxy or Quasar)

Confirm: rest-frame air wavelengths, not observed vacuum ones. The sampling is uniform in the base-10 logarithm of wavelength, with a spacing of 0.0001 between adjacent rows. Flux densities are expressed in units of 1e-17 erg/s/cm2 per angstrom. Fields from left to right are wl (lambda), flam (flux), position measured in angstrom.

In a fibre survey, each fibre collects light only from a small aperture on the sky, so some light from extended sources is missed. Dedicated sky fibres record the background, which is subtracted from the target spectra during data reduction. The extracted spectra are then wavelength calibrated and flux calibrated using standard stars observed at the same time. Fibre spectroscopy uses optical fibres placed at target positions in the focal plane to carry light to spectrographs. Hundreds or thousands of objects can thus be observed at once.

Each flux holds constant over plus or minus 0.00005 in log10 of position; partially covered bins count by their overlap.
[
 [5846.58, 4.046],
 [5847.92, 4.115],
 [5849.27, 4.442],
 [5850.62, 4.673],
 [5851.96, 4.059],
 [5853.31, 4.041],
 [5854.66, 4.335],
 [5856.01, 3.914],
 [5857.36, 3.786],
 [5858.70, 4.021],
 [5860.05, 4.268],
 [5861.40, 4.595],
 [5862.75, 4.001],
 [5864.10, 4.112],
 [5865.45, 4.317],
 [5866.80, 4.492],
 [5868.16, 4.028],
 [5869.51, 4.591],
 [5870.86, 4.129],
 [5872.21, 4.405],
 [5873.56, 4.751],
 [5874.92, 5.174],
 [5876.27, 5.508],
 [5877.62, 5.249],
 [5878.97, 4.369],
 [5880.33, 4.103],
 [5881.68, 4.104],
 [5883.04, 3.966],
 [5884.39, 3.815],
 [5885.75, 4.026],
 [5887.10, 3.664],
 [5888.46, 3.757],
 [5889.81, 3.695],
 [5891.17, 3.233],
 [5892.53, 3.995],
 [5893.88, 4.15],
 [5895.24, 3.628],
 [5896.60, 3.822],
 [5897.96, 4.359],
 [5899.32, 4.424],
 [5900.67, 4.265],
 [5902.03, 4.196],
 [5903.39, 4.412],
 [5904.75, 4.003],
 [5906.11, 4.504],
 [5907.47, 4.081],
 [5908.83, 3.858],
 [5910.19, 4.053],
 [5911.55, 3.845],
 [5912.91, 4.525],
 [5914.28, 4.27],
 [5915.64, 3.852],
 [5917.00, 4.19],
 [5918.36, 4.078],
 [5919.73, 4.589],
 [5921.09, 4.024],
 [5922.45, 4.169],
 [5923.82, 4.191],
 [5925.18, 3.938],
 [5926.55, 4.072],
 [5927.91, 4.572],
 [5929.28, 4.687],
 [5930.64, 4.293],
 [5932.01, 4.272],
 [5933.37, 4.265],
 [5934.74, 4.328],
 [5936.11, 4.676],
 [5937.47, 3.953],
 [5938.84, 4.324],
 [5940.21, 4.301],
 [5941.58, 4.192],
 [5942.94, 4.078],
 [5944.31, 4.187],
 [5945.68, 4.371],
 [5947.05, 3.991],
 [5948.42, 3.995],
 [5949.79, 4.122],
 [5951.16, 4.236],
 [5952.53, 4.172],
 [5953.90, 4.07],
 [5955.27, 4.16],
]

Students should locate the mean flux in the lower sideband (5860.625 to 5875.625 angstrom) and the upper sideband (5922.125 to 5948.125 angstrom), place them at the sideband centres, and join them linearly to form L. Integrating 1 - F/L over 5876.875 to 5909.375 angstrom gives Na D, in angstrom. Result 2.1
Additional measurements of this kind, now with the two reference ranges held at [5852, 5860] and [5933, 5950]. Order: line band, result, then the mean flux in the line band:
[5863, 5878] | -1.89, 4.58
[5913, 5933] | -0.29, 4.24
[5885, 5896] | 0.92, 3.77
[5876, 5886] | -0.66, 4.36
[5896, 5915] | -0.21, 4.19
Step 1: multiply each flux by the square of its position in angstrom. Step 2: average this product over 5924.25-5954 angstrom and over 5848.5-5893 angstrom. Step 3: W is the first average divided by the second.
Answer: 1.0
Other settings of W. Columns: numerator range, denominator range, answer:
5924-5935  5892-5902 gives 1.06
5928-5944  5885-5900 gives 1.13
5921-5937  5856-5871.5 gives 1.05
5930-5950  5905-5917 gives 1.03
